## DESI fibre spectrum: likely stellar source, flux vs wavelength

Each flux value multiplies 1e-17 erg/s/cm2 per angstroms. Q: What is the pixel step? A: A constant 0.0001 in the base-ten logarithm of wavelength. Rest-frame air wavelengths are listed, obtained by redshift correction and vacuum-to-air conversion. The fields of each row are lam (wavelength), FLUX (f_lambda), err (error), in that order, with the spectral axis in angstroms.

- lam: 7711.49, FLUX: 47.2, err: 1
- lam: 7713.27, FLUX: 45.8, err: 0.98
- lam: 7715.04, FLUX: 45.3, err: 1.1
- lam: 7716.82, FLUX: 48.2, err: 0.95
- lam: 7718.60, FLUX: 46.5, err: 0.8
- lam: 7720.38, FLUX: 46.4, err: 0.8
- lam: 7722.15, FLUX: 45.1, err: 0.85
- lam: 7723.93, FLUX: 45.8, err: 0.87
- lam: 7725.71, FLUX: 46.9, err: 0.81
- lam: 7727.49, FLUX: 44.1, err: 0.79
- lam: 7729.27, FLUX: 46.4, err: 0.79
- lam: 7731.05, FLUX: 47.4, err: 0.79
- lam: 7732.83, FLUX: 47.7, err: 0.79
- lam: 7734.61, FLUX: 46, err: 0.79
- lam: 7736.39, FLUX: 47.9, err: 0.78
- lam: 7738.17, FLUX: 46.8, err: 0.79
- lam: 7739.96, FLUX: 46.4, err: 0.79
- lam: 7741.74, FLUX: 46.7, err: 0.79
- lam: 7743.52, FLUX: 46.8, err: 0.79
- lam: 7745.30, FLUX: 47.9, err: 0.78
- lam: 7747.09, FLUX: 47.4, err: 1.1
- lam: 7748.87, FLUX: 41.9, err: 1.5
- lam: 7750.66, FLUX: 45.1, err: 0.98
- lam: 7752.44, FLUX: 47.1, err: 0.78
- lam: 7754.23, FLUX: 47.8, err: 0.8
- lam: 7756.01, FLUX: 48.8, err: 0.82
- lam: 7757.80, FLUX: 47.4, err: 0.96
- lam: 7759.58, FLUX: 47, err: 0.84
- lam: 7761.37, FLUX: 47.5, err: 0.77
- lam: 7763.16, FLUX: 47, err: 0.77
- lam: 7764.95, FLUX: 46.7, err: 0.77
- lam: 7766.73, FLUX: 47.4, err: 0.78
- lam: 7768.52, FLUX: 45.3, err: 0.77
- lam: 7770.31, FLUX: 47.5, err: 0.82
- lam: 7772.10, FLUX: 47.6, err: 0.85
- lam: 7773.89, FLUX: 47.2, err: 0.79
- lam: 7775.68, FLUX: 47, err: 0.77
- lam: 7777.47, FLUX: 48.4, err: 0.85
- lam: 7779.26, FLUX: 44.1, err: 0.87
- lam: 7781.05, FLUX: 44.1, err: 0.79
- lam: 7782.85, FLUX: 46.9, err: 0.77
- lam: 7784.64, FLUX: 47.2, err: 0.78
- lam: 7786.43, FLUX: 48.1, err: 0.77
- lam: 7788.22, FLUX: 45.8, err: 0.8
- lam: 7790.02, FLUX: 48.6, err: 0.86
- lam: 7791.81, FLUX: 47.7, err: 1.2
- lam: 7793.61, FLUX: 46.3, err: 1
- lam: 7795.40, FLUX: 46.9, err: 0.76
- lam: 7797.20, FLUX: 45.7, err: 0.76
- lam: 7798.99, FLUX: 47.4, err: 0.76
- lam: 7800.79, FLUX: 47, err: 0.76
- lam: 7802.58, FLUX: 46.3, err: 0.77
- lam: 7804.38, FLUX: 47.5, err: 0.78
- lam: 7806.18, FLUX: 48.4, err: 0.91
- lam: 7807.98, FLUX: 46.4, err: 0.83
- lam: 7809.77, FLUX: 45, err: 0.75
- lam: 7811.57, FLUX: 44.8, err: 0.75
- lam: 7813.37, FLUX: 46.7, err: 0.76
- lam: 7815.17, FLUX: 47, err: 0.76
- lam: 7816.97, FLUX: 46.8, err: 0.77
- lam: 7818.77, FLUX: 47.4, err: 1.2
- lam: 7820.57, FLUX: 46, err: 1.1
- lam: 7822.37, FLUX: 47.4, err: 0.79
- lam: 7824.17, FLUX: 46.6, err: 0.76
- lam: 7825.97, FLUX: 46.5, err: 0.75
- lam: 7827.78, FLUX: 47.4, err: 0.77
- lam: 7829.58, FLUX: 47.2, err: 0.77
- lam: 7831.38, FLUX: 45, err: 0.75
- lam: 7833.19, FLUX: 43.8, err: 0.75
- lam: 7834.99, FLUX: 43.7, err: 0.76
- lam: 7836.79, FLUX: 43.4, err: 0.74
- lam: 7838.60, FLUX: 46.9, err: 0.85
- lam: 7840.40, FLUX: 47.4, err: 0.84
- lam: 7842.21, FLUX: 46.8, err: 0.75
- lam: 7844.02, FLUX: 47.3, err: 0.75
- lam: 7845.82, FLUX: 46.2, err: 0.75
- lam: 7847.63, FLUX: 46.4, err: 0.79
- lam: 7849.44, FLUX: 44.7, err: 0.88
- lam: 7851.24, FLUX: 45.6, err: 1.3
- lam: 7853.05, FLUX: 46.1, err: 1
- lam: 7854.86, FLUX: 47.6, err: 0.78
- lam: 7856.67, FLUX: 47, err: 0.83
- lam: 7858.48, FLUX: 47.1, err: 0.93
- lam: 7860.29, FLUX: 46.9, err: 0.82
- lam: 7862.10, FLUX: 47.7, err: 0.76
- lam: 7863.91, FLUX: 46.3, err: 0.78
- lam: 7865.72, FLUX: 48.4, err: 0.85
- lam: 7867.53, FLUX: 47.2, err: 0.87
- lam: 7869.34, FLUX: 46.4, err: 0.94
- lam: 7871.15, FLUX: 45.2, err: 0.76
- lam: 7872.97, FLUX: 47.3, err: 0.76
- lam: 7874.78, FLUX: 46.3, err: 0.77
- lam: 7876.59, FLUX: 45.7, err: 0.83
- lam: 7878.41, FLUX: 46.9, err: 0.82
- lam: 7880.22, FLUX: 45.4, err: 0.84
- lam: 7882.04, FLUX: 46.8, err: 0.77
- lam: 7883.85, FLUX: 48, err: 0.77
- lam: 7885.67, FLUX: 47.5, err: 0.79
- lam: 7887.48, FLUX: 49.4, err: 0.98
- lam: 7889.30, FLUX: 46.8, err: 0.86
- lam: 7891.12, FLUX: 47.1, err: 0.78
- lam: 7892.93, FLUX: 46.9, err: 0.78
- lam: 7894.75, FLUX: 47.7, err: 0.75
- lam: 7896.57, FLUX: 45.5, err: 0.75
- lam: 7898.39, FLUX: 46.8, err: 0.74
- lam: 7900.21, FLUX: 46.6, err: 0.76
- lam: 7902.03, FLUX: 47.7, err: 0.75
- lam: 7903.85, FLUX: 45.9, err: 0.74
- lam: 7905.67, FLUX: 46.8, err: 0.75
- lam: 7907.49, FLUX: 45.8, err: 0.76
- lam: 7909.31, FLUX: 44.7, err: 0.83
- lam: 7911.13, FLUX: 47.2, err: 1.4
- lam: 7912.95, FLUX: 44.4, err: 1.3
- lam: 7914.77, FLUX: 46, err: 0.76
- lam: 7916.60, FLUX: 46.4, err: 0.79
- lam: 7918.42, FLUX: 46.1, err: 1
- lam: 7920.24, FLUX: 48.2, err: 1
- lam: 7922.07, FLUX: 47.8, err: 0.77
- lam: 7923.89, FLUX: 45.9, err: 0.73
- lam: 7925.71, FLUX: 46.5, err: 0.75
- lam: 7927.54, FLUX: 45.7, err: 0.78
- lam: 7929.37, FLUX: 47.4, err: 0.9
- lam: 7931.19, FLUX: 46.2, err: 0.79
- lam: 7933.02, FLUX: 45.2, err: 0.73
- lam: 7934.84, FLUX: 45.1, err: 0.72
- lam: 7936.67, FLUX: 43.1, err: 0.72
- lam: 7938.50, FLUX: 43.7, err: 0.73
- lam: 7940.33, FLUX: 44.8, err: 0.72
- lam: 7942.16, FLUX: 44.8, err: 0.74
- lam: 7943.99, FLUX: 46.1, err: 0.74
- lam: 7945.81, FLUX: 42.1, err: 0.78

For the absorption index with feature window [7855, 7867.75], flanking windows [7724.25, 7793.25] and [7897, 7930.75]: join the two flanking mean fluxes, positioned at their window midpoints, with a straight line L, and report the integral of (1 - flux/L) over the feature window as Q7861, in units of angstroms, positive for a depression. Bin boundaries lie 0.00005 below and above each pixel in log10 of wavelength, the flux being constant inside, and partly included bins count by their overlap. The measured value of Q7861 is -0.2 angstroms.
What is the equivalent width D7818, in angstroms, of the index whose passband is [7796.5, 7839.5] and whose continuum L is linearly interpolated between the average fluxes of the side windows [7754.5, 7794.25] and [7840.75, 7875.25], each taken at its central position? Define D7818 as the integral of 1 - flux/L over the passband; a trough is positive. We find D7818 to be 0.5 angstroms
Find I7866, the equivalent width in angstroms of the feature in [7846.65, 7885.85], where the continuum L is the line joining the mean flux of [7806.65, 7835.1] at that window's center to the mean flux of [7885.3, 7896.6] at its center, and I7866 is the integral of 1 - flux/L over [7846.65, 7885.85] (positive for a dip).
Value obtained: 0.3 angstroms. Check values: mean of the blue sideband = 46.2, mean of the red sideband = 47.4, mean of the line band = 46.6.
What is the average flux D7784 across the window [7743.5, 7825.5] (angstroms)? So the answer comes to 46.8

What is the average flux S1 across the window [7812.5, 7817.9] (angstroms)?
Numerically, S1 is 46.8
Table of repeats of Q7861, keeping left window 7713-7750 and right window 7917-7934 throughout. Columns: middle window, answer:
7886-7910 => -0.1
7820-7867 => 0.1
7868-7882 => 0.1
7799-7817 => -0.1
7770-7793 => -0.3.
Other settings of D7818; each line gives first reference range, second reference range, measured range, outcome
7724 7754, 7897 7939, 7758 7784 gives -0.2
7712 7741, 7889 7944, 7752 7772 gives -0.4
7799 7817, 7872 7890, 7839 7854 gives 0.2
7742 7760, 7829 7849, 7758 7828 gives -0.8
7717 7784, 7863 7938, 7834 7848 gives 0.2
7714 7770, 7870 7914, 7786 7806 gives -0.2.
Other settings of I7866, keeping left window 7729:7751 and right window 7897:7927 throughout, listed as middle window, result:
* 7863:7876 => -0.1 angstroms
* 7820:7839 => 0.3 angstroms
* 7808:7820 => 0.0 angstroms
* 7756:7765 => -0.2 angstroms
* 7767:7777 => -0.1 angstroms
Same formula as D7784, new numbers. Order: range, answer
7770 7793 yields 46.9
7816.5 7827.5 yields 46.8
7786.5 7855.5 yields 46.4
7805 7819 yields 46.5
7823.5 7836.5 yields 45.6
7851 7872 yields 46.8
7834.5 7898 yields 46.6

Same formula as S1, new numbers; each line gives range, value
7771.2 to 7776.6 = 47.3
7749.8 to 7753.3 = 46.2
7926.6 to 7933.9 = 46.1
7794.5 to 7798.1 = 46.4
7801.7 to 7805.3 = 46.8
